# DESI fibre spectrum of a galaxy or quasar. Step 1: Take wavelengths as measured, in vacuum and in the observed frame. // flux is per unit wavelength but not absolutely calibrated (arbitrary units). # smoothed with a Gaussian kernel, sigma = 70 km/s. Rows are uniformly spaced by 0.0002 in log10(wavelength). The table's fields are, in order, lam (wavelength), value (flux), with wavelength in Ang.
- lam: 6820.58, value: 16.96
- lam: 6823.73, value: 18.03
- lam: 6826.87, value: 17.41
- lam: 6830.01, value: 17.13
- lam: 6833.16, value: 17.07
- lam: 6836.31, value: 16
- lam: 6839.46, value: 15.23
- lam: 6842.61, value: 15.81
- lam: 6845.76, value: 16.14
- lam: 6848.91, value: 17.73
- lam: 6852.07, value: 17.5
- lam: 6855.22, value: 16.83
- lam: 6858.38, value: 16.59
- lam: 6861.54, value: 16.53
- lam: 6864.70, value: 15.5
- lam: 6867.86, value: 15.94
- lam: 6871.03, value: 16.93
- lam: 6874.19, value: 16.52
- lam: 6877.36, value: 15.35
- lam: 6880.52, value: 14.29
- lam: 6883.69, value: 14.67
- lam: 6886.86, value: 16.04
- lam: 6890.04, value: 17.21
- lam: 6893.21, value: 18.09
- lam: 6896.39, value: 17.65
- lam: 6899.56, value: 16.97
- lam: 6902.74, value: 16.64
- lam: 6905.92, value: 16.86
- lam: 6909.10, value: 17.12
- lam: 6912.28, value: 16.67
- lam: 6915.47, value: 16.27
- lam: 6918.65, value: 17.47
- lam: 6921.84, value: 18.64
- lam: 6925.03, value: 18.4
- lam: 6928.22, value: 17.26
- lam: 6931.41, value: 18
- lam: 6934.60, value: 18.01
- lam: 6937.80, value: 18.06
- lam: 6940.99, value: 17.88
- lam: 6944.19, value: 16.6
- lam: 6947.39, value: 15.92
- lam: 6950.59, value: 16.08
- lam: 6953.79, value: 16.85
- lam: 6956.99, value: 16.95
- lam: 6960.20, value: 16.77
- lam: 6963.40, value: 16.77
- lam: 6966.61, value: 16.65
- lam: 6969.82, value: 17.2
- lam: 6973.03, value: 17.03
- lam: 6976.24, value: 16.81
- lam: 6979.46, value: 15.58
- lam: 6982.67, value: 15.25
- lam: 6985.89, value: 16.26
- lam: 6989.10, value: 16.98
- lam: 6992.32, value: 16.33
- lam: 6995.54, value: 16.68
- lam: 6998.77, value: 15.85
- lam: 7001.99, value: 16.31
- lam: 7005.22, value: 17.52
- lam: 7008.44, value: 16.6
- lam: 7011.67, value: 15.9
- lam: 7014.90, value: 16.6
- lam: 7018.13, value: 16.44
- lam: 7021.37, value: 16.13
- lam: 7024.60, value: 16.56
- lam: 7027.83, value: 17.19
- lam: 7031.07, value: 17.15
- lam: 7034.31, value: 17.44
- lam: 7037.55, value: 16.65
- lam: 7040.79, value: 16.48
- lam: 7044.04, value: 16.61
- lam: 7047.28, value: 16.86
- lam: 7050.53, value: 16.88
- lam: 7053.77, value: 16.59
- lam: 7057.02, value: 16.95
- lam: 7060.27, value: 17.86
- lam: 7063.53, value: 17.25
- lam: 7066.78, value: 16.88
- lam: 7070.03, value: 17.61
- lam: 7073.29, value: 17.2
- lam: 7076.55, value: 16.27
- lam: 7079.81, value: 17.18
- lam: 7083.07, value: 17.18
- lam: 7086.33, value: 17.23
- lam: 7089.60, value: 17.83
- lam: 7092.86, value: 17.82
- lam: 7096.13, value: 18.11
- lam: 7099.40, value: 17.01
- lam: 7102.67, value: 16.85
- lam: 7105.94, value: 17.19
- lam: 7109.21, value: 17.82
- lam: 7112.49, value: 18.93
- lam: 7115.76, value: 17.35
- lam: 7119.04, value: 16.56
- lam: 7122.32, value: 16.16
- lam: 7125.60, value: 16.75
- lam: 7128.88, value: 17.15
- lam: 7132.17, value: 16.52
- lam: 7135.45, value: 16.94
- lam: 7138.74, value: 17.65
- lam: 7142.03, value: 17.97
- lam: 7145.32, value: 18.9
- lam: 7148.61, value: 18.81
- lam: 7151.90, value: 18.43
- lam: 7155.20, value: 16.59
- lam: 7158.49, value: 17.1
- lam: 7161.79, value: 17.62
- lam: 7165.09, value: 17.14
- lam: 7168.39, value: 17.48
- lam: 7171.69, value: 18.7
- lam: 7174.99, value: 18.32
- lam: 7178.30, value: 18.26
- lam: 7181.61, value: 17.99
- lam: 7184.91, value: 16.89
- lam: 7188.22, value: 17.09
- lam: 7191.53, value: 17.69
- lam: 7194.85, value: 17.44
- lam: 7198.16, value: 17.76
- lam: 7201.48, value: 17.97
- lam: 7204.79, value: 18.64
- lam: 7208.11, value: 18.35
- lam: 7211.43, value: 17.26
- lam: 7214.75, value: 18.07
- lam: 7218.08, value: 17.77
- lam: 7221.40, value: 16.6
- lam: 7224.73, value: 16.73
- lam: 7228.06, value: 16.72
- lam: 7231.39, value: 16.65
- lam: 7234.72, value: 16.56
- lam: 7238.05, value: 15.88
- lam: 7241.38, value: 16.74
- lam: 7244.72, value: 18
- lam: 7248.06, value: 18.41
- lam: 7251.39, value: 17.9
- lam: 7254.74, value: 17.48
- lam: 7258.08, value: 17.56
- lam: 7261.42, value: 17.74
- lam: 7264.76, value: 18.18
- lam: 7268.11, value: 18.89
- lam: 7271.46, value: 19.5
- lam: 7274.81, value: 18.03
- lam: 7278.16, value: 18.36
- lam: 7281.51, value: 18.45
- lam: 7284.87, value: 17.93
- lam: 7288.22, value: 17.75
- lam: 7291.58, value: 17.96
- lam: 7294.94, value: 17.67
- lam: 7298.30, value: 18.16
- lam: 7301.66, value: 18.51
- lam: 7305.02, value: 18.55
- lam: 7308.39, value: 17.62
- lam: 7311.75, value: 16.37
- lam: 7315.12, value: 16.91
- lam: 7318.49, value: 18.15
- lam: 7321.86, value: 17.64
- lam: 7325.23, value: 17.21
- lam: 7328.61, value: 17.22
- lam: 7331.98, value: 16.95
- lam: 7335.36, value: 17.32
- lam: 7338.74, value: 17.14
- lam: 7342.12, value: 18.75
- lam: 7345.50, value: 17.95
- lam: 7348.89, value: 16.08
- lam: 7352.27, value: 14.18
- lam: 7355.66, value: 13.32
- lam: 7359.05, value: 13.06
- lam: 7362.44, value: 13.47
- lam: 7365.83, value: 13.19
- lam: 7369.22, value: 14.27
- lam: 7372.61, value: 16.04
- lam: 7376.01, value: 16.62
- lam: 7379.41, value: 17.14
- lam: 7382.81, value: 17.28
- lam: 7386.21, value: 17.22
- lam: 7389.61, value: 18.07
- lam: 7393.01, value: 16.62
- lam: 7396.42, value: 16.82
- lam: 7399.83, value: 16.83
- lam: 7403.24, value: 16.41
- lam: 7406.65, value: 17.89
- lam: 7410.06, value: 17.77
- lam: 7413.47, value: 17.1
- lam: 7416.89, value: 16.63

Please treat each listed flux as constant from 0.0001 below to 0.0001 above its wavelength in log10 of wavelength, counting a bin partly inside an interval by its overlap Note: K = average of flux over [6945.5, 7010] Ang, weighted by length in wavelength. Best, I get 16.5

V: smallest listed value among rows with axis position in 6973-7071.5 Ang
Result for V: 15.25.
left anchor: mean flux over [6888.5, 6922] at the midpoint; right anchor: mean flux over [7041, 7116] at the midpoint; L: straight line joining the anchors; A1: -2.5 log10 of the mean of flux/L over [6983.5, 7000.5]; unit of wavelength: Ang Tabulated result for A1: 0.06 mag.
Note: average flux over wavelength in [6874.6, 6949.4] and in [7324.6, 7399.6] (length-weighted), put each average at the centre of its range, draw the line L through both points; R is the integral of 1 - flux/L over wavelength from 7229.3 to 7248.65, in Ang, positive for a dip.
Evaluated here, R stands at -0.7 Ang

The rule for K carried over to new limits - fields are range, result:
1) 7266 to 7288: 18.5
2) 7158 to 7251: 17.5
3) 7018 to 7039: 16.8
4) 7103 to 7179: 17.6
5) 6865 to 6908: 16.4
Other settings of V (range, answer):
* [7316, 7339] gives 16.95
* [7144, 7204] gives 16.59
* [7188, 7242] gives 15.88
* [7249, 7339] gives 16.37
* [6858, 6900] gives 14.29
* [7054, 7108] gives 16.27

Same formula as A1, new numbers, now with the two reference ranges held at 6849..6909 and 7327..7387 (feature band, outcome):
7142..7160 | -0.11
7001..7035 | -0.02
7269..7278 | -0.17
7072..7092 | -0.06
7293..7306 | -0.14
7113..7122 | -0.06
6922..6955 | -0.06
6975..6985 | 0.03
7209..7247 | -0.06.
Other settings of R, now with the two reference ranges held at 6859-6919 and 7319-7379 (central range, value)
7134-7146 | -1.19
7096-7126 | -1.92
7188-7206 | -1.86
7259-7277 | -2.66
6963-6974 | -0.38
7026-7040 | -0.66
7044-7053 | -0.29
